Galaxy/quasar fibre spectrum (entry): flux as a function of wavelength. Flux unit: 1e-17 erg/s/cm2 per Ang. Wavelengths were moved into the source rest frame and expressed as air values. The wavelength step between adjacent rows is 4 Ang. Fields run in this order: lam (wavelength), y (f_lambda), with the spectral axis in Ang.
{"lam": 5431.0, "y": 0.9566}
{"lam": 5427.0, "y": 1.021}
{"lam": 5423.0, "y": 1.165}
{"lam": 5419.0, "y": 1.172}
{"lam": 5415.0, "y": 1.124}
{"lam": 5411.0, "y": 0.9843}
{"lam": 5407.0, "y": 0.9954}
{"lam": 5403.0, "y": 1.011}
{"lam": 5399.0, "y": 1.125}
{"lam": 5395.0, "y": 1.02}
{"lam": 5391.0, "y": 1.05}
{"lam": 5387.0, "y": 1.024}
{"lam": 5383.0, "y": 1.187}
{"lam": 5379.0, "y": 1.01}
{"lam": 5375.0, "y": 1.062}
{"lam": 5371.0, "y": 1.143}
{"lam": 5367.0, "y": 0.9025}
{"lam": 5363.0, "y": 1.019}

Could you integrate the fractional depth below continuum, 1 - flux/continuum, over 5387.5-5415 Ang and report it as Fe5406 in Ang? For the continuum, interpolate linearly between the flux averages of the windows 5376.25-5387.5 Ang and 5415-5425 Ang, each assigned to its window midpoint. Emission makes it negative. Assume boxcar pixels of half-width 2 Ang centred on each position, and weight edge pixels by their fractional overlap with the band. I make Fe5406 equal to 2.0 Ang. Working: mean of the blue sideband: 1.08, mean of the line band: 1.04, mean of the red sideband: 1.16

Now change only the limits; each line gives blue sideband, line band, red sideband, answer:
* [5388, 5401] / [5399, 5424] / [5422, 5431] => -0.42 Ang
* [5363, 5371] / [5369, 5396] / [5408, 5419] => -1.47 Ang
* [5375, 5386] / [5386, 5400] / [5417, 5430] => 0.51 Ang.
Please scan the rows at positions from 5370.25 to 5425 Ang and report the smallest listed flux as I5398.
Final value 0.9843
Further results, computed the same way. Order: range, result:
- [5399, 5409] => 0.9954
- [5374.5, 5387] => 1.01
